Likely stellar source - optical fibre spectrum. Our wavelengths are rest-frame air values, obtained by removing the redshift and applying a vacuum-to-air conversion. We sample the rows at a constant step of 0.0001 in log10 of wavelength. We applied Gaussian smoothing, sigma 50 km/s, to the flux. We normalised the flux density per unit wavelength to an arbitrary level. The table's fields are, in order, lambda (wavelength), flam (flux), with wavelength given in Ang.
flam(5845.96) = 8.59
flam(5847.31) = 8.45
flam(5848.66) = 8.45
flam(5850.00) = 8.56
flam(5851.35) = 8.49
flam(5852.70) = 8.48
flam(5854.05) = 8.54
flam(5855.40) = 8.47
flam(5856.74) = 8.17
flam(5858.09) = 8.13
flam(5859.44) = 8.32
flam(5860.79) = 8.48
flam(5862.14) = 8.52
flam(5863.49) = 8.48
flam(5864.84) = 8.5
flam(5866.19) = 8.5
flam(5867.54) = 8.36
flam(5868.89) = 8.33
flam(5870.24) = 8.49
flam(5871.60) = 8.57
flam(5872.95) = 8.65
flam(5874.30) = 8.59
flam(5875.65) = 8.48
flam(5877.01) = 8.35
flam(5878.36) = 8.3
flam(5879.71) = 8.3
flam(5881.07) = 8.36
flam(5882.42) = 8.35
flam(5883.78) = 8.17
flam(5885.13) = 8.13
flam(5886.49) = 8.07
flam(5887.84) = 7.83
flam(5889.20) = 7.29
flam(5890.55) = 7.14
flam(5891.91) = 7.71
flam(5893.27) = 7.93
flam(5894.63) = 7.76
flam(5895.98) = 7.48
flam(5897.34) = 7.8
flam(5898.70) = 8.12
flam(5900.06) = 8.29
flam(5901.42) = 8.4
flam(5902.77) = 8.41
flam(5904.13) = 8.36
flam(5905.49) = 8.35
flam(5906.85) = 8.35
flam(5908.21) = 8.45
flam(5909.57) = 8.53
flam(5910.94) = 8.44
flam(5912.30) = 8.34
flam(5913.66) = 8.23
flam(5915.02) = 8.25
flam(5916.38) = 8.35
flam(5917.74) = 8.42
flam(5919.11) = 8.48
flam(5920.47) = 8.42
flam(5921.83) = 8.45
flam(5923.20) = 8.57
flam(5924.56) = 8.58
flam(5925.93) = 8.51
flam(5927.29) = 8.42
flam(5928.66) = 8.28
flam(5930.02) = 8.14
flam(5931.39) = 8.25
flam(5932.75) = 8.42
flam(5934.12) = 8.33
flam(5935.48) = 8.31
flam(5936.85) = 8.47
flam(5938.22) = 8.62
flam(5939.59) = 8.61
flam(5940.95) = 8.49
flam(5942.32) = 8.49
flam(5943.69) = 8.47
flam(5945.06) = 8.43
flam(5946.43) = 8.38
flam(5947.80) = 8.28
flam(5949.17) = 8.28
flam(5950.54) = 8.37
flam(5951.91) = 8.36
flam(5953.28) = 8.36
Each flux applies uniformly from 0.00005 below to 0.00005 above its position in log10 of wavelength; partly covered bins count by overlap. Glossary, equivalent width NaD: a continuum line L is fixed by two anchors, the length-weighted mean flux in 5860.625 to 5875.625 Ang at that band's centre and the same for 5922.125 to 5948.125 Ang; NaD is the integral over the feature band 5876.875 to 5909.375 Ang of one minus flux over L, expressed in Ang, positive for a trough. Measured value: 1.5 Ang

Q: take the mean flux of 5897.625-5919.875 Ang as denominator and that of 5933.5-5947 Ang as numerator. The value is 1.0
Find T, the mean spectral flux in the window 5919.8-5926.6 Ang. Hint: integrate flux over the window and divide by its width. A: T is 8.5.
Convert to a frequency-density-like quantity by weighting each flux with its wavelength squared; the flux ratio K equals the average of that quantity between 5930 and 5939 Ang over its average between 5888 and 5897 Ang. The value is 1.1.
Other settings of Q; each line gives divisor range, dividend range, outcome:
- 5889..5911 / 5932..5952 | 1.05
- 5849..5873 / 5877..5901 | 0.94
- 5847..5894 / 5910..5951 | 1.01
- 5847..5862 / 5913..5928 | 1.00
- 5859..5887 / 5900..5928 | 1.00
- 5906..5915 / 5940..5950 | 1.00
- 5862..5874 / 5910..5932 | 0.99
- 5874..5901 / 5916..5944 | 1.05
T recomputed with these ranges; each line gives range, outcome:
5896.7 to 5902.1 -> 8.16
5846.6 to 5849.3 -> 8.43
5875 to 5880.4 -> 8.35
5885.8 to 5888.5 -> 7.95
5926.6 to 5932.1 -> 8.28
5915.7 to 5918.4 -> 8.4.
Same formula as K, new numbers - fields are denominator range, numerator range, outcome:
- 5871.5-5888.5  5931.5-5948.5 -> 1.04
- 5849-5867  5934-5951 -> 1.03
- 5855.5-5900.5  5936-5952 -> 1.05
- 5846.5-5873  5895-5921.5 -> 1.00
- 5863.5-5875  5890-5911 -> 0.96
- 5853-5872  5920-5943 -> 1.03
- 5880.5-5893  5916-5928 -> 1.09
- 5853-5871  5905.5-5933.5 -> 1.02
